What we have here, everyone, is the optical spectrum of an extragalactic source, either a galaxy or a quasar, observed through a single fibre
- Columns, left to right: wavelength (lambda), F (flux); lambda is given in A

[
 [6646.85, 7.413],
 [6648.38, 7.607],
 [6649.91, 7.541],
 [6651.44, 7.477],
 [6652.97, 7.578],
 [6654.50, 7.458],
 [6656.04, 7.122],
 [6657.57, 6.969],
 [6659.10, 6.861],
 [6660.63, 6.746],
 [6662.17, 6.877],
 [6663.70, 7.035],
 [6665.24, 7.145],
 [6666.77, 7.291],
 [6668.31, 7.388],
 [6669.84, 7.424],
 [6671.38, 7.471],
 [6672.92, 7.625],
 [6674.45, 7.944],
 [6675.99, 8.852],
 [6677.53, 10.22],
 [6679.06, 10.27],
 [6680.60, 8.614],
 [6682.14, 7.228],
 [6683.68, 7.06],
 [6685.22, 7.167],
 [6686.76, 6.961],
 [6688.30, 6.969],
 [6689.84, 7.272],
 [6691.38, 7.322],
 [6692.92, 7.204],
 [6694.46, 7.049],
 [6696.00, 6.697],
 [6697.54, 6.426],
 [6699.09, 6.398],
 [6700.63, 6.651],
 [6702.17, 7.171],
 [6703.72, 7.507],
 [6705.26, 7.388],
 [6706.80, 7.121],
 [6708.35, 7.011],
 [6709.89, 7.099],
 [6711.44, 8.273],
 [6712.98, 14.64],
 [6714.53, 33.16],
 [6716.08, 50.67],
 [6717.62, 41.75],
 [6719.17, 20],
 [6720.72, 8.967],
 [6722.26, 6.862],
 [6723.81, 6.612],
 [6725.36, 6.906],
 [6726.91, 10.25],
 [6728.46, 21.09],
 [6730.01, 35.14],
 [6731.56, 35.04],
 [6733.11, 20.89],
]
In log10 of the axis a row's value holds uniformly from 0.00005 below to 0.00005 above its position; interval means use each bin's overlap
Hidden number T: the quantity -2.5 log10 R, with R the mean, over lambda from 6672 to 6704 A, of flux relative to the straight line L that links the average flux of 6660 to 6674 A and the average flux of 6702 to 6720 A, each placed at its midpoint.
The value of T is 0.479 mag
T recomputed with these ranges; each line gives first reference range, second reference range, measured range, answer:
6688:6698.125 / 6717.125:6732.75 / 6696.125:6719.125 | -0.102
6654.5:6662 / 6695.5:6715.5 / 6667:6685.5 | 0.006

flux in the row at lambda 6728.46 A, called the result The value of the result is 21.09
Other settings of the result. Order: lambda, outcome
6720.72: 8.967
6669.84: 7.424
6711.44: 8.273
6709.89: 7.099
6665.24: 7.145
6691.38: 7.322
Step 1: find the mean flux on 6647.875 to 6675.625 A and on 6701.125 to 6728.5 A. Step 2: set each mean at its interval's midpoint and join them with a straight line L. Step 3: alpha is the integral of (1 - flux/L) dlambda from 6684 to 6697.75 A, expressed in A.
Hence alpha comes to 5.3 A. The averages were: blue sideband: 7.33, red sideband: 14.9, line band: 7.04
